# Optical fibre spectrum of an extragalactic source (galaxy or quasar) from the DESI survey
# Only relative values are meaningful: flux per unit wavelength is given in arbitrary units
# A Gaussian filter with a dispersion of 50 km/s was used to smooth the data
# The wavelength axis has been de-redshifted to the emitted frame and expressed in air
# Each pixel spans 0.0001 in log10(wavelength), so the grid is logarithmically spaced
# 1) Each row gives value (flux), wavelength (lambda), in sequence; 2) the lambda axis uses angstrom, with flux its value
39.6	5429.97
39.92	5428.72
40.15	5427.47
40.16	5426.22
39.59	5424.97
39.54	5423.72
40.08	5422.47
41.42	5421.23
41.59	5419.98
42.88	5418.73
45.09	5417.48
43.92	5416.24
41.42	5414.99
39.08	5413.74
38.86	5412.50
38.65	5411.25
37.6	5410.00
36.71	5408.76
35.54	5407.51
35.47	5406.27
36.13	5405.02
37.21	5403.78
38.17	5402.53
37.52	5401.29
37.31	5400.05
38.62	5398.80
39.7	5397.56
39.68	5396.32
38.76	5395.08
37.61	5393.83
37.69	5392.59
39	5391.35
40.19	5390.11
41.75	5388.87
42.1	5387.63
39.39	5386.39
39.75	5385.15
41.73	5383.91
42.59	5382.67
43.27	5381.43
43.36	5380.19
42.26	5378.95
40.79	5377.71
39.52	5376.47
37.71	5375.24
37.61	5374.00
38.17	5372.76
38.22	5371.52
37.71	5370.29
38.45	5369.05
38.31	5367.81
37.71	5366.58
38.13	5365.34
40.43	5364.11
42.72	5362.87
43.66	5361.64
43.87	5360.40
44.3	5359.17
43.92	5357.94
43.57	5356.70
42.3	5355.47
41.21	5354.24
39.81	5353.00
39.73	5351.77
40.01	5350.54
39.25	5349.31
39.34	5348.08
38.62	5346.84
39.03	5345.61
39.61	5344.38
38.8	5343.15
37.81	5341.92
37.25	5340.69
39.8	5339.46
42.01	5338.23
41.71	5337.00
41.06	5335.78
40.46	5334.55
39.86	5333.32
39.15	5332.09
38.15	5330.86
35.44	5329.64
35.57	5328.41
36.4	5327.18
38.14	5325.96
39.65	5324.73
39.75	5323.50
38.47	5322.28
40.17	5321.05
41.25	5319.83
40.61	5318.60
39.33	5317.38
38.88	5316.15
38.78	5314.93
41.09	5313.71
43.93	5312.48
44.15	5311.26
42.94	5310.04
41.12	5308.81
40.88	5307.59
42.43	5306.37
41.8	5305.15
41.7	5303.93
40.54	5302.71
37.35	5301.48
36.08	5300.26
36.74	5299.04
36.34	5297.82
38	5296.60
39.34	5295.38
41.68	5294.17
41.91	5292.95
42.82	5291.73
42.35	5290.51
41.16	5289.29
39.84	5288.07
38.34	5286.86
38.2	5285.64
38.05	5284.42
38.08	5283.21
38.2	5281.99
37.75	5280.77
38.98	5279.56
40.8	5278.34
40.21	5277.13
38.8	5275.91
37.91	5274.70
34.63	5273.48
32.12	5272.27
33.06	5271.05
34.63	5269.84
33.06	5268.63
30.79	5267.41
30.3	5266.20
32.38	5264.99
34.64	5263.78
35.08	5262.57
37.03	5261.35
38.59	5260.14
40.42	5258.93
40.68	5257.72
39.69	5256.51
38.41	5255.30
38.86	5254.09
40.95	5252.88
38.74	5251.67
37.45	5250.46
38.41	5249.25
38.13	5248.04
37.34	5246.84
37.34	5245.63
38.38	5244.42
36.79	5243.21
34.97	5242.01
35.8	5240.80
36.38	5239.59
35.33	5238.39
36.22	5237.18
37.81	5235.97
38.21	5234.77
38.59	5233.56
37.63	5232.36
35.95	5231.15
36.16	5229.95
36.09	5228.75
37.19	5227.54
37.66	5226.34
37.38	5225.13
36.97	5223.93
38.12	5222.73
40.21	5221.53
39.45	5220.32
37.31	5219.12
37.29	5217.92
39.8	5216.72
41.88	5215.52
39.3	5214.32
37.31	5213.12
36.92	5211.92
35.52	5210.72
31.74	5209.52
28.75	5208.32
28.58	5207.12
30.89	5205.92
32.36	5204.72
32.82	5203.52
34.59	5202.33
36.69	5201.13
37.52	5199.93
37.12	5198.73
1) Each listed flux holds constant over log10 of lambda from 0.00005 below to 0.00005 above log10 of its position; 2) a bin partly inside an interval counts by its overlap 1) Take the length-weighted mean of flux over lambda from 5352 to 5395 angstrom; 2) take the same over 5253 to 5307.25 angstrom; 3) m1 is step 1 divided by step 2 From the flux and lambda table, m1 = 1.1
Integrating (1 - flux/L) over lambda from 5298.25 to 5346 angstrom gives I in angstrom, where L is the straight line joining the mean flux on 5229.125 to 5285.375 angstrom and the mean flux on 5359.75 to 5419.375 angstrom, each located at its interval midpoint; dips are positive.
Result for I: -1.8 angstrom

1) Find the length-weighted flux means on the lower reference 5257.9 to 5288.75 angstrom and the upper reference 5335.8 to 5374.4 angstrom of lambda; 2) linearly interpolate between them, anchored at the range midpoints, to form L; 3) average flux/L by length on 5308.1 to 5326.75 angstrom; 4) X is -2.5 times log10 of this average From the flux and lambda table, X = -0.056 mag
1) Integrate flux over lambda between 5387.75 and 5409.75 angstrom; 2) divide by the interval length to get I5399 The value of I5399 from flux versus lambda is 38.2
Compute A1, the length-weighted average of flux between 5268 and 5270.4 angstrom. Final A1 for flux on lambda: 33.8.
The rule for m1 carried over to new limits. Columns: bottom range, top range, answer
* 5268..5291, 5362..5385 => 1.06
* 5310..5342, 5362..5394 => 1.01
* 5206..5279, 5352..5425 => 1.09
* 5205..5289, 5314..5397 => 1.08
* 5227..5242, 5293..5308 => 1.08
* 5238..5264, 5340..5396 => 1.06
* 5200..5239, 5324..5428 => 1.09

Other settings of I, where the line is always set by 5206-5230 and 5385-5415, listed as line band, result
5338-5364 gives -1.92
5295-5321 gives -1.84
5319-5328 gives -0.33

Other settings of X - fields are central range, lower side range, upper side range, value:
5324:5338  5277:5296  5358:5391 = 0.039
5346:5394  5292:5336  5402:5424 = -0.024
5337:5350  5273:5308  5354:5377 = 0.023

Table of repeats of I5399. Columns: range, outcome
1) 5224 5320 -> 38.2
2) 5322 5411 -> 39.5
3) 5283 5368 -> 40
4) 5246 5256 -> 38.5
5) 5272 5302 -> 38.7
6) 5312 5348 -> 39.3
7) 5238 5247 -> 36.5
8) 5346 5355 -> 39.7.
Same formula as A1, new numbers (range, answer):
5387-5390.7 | 41.4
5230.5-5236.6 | 37.6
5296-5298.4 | 37.2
